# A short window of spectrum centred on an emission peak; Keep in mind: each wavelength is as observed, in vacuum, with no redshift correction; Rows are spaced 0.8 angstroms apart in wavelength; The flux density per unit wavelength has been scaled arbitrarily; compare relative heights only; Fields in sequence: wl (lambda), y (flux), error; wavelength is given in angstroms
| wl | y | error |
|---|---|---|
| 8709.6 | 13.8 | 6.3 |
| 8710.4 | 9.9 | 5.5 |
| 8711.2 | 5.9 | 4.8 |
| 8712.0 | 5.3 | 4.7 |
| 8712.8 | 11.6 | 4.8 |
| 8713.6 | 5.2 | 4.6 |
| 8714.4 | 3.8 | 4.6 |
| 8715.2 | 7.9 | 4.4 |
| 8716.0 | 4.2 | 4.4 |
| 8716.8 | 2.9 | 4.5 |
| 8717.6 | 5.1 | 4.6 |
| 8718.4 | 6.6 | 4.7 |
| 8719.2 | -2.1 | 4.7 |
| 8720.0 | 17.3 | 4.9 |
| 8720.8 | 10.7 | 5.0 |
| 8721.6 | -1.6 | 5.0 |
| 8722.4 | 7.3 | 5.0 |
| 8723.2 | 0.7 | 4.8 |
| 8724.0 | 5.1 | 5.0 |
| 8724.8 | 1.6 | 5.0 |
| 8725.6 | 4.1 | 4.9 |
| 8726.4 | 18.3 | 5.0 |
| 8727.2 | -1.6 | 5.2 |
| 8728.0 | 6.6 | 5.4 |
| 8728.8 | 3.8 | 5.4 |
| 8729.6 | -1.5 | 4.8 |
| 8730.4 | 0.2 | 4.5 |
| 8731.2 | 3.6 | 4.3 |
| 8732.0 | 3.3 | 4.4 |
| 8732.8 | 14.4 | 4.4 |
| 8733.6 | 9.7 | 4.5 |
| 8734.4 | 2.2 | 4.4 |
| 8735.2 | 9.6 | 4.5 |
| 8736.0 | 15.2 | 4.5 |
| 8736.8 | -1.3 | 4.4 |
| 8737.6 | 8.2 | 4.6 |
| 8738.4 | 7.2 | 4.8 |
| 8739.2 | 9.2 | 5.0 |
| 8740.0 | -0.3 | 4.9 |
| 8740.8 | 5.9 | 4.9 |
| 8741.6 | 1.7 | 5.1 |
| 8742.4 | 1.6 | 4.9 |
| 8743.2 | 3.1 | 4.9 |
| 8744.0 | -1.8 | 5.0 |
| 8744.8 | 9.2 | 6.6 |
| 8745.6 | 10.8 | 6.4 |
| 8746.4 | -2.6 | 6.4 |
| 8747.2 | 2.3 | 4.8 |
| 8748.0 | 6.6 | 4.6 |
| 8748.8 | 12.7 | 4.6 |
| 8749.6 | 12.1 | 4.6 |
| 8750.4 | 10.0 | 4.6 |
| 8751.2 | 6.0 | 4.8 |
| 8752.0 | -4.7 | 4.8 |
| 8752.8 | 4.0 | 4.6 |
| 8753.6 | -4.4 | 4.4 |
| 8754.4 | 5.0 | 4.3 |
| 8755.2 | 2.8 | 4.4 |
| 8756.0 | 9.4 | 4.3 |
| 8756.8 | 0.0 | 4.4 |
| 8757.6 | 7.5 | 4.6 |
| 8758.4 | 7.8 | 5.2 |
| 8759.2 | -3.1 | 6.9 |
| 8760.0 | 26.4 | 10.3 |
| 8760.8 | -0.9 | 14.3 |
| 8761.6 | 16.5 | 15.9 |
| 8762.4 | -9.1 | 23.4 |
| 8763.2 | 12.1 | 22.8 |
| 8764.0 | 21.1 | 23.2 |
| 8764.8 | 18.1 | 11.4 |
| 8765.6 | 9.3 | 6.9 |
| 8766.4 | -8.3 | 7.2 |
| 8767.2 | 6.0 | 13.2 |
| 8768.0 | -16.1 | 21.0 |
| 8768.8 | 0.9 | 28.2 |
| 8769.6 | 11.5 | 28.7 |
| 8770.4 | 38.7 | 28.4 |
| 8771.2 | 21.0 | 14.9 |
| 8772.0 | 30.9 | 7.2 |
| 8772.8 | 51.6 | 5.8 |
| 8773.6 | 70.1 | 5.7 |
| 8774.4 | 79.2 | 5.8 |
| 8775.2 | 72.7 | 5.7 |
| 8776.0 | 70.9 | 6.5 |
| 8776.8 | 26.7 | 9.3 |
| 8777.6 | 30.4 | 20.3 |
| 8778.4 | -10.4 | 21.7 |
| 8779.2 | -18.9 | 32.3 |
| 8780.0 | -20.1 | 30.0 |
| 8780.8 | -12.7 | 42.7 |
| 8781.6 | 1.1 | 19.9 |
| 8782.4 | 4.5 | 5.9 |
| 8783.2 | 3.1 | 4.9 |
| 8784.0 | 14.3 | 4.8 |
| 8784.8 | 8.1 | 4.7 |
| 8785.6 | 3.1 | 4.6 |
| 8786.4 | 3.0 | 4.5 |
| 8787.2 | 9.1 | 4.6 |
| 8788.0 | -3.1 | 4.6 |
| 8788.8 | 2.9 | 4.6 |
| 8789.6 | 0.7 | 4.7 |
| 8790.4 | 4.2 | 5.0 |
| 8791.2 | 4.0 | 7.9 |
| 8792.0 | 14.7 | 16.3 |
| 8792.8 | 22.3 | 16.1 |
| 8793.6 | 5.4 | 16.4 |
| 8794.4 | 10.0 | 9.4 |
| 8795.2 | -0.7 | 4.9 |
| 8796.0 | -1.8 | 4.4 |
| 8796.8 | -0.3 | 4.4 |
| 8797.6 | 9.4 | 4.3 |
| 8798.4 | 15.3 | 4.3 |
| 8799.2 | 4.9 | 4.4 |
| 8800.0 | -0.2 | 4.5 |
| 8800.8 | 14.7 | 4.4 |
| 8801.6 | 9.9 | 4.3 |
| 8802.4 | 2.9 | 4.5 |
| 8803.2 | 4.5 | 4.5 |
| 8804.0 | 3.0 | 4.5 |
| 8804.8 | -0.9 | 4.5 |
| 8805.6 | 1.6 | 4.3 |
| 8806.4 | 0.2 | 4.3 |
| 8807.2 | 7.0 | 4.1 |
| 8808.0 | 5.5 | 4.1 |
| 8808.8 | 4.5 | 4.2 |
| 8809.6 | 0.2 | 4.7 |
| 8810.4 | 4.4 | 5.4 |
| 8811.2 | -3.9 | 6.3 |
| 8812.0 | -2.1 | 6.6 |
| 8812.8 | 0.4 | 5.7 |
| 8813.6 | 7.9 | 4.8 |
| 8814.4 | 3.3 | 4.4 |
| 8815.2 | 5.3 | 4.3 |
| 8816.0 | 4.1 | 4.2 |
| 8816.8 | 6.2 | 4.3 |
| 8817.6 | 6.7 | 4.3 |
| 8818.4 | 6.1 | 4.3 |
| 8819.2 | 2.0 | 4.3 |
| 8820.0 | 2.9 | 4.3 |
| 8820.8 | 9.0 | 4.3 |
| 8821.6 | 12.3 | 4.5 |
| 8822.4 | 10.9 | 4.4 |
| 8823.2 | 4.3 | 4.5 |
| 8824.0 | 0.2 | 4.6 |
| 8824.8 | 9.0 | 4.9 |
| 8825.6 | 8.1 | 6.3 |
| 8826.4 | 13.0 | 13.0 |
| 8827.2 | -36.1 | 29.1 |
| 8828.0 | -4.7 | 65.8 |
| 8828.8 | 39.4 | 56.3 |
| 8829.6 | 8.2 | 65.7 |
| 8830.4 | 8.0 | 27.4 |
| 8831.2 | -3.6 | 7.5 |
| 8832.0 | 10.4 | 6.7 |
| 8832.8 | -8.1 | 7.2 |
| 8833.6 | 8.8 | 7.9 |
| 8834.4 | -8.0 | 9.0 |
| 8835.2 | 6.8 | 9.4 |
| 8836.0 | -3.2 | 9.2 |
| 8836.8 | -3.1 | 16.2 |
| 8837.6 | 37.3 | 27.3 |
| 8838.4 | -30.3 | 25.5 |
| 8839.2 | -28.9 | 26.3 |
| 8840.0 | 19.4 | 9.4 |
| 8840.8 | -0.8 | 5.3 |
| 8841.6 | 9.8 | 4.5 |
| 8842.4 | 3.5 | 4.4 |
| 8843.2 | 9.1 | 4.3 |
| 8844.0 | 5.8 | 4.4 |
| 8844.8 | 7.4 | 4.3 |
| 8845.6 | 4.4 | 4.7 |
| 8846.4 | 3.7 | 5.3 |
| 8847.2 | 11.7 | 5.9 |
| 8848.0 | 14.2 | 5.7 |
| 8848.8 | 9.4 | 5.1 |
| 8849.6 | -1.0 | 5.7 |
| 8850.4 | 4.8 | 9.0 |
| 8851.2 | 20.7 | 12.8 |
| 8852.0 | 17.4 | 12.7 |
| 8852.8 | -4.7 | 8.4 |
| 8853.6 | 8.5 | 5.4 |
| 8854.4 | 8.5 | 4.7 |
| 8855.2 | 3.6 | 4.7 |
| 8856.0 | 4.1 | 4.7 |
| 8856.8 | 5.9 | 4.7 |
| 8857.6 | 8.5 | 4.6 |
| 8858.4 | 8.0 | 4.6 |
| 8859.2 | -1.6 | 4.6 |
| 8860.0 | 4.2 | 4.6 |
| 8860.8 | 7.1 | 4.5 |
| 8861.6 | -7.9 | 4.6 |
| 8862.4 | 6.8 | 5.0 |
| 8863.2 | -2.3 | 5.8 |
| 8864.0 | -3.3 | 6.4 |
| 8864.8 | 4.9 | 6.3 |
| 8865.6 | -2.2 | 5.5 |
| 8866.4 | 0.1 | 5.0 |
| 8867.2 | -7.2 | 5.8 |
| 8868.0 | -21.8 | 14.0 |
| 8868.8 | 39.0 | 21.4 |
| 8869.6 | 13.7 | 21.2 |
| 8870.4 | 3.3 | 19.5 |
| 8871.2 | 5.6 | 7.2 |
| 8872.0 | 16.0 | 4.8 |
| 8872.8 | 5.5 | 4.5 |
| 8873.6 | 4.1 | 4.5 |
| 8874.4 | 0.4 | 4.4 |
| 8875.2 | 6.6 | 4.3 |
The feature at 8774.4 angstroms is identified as [O III]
